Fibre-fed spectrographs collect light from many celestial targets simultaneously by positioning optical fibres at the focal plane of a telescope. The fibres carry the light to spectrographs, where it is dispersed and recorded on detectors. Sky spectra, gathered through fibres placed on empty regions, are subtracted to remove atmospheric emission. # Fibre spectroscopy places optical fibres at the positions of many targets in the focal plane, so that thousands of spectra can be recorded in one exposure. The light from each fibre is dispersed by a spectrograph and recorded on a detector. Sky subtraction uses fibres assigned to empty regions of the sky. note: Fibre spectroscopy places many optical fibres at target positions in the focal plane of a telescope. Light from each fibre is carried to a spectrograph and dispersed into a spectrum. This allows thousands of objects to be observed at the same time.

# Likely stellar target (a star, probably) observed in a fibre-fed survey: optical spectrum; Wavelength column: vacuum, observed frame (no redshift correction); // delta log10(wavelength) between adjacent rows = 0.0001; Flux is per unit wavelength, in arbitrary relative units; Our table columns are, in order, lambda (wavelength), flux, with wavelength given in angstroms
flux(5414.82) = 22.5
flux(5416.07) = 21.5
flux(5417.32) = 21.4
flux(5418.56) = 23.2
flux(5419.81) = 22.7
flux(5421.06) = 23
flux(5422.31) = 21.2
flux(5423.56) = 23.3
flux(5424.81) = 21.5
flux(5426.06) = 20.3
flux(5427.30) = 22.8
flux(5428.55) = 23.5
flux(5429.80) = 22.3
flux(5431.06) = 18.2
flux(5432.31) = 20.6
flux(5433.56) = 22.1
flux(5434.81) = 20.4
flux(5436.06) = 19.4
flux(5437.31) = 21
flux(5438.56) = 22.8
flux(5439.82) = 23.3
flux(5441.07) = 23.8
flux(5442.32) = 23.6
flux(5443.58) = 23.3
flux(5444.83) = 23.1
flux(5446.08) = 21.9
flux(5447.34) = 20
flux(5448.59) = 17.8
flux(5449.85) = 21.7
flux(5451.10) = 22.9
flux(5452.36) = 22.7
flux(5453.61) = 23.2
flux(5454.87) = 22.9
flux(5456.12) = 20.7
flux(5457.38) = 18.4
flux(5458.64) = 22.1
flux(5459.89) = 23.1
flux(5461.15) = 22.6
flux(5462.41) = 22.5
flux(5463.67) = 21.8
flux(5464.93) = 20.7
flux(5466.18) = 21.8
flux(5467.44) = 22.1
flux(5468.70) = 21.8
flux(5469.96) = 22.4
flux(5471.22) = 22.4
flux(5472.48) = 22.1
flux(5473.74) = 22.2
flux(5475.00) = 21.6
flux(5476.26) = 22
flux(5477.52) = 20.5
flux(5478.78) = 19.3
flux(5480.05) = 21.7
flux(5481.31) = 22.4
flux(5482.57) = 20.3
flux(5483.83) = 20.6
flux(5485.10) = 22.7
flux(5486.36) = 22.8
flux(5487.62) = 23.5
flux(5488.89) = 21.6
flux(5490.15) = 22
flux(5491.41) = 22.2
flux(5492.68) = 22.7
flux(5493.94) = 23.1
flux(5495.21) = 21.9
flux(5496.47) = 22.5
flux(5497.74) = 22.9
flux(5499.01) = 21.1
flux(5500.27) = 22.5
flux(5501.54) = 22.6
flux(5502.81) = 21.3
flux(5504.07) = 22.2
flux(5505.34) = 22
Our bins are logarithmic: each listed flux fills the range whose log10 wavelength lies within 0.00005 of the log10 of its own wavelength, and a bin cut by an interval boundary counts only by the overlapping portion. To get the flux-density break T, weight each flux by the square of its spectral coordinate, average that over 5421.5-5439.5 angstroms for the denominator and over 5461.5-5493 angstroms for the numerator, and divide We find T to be 1.04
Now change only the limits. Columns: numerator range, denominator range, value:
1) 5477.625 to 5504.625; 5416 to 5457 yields 1.02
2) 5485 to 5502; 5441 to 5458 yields 1.05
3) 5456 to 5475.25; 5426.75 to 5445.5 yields 1.00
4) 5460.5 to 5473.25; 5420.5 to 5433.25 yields 1.03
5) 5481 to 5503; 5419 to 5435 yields 1.04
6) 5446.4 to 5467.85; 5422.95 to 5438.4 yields 1.02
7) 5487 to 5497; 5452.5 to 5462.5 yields 1.04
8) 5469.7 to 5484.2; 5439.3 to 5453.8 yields 0.98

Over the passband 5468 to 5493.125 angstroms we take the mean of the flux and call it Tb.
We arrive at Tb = 21.8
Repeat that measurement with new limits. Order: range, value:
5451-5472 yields 22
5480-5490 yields 22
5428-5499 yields 21.8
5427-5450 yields 21.6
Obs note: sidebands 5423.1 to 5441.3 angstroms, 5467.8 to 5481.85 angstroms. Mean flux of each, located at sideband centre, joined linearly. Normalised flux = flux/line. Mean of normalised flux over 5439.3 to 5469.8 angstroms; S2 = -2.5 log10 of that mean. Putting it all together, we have -0.02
